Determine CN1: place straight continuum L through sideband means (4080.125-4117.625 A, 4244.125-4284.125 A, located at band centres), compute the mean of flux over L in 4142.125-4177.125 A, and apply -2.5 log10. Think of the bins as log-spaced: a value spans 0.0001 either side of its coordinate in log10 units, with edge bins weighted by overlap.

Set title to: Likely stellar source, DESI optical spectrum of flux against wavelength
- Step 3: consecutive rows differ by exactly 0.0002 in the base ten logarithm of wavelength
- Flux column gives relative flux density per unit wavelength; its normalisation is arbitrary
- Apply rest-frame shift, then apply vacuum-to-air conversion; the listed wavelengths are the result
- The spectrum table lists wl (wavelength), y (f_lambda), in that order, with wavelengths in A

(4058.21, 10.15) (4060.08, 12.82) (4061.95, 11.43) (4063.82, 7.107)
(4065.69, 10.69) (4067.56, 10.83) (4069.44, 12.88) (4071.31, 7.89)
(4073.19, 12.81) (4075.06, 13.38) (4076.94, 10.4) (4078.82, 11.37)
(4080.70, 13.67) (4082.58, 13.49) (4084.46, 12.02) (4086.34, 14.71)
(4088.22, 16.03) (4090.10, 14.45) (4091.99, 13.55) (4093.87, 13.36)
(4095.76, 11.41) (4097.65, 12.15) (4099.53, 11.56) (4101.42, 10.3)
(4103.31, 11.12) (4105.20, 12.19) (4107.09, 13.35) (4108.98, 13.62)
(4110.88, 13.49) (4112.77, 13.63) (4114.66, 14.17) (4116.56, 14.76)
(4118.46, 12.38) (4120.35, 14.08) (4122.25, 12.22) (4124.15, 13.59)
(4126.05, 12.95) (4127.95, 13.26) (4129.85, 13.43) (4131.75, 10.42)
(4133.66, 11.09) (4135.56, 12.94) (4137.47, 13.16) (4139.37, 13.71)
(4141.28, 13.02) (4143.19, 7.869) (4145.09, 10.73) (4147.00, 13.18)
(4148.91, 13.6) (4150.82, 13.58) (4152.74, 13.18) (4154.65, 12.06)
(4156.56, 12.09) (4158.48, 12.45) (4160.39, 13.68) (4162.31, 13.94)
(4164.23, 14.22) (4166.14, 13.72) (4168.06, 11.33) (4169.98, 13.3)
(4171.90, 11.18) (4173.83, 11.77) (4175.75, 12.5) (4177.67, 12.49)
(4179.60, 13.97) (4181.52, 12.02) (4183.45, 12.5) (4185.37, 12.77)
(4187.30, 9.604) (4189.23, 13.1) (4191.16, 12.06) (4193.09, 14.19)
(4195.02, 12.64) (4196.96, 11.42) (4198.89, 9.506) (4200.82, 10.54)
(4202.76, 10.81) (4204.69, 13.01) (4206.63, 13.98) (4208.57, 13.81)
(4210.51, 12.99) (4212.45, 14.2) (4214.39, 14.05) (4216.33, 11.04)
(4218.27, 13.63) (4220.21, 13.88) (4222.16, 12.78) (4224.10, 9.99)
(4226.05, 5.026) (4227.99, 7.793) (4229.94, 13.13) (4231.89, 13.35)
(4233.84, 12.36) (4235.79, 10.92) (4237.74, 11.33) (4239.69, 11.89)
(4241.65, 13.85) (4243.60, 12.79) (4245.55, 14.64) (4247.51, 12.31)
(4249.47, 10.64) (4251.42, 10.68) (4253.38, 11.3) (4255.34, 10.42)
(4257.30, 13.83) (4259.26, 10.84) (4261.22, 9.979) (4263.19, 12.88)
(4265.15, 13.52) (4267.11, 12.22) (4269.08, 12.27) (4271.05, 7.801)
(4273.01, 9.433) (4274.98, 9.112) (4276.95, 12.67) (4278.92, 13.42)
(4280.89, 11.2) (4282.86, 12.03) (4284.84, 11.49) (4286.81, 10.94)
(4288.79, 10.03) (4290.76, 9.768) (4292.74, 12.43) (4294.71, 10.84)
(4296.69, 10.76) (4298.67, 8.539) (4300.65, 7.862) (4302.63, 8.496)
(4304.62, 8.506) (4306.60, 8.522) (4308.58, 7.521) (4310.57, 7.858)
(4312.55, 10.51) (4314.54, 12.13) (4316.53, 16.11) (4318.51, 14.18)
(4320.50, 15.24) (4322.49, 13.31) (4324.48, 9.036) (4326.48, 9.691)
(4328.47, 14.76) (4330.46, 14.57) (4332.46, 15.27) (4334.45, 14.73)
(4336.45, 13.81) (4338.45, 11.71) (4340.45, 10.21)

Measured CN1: 0.01 mag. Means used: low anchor 13.1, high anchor 11.6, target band 12.5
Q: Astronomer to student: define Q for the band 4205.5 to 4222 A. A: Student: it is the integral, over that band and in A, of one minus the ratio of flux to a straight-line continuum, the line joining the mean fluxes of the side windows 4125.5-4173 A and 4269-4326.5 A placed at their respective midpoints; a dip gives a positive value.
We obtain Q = -2.3 A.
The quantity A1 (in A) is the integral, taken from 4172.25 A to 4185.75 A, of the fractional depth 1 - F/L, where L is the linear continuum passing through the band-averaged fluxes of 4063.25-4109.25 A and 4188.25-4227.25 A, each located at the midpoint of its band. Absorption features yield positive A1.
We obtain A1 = -0.4 A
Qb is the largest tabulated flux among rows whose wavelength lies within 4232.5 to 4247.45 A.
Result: 14.64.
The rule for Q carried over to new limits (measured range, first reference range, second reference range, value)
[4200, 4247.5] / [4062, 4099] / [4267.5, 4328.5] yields -3.7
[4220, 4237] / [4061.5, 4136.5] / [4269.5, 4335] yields 1.1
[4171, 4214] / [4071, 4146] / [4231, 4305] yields -1.6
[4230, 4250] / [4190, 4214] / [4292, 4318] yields -1.6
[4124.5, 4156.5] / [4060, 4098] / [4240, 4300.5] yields -1.2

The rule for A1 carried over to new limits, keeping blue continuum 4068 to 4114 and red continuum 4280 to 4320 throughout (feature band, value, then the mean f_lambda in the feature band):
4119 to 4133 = -0.6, 12.8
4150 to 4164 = -1.3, 13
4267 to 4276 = 0.7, 9.97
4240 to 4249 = -1.7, 13.1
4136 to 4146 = 0.3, 11.8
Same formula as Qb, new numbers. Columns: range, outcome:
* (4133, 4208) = 14.22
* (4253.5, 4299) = 13.83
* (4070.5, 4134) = 16.03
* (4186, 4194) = 14.19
